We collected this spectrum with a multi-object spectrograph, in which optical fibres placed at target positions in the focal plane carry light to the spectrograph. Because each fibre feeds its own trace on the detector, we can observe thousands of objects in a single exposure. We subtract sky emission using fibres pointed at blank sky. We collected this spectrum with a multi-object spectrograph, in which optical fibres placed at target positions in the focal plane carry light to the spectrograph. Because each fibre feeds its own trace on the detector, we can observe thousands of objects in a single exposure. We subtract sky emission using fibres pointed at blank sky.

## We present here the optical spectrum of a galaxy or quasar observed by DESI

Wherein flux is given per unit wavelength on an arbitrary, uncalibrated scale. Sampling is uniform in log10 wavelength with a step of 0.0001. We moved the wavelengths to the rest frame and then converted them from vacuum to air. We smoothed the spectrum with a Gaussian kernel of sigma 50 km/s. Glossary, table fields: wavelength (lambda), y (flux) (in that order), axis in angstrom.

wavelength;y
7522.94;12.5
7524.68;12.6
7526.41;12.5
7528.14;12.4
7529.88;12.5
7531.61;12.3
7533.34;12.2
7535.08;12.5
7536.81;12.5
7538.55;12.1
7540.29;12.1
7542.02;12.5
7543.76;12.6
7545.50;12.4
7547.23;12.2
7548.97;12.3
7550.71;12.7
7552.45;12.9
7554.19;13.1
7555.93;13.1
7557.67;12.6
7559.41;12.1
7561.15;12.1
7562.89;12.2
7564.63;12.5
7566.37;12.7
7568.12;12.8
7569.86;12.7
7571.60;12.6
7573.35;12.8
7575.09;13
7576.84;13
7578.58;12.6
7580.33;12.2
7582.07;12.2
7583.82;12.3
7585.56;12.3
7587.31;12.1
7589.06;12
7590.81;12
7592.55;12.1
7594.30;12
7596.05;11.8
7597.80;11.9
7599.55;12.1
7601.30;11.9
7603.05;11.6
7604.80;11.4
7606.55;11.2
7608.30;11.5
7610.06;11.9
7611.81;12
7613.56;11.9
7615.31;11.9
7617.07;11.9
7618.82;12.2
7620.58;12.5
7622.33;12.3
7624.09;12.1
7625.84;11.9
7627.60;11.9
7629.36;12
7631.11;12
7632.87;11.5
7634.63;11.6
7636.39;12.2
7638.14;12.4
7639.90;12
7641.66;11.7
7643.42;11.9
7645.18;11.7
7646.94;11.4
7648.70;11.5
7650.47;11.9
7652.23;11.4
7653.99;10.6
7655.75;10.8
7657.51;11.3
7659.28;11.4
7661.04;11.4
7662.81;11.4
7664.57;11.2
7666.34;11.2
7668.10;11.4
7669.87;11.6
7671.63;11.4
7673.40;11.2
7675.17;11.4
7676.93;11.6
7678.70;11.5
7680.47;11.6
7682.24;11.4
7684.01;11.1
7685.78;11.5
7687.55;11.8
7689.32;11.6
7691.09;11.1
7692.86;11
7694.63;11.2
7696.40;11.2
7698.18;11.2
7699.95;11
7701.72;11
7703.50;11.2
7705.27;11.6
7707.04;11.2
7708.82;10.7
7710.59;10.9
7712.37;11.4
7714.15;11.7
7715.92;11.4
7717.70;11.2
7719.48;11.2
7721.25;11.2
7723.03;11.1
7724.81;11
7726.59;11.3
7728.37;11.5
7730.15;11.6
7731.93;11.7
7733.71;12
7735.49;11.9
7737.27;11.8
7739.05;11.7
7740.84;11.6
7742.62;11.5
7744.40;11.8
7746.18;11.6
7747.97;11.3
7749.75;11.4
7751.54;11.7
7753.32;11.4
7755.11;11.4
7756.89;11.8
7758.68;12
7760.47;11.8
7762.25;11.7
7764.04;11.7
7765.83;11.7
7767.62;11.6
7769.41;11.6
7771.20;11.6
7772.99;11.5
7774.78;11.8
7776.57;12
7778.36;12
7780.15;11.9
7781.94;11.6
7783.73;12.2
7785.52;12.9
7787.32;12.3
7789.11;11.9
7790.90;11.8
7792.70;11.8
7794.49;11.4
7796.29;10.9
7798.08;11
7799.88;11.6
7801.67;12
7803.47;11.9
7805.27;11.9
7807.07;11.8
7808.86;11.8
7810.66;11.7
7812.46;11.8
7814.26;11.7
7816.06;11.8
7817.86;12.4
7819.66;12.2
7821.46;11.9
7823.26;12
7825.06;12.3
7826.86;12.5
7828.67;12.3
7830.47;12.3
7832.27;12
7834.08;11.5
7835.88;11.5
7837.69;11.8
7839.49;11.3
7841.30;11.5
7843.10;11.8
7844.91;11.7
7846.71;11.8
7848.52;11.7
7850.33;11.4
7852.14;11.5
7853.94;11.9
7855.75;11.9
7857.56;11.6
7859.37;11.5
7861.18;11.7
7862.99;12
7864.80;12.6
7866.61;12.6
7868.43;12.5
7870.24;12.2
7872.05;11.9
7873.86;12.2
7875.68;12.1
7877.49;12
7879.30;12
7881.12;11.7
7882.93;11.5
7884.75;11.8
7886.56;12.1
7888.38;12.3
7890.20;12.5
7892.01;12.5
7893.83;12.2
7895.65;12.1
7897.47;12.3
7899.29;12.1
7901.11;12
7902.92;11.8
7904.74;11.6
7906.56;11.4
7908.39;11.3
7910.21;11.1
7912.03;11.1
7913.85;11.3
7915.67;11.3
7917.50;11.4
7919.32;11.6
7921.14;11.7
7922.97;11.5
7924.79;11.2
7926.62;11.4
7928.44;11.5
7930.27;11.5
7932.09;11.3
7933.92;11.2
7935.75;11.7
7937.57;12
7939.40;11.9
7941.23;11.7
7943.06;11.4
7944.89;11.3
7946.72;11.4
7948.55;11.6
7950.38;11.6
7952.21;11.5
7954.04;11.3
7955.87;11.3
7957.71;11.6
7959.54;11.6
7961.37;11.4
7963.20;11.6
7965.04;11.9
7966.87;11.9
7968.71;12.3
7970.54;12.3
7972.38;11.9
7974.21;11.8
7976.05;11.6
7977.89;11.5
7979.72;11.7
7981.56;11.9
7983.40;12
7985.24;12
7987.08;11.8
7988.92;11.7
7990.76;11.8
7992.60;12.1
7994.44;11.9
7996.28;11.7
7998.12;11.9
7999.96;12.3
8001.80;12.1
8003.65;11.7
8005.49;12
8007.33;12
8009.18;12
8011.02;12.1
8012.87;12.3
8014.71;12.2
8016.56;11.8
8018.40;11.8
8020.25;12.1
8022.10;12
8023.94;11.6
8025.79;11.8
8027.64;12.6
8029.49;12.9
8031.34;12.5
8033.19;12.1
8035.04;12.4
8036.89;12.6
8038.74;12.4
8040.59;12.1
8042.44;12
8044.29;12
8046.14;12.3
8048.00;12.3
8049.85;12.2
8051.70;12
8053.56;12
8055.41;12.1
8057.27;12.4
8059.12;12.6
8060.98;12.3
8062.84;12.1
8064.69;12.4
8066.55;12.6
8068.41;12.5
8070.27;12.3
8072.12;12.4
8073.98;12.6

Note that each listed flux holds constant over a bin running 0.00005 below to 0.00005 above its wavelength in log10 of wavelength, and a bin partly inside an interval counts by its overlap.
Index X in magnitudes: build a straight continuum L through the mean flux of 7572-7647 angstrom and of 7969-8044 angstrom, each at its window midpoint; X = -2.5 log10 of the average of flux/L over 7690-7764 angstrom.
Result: 0.06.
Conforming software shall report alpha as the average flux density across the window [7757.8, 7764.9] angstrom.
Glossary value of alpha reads 11.8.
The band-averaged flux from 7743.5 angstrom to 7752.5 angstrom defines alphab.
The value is 11.6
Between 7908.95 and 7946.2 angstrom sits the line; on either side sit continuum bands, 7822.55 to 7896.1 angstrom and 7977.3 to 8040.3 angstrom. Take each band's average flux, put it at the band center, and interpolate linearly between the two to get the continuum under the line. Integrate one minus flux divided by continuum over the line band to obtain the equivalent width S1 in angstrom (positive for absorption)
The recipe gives 1.7 angstrom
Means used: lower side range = 12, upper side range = 12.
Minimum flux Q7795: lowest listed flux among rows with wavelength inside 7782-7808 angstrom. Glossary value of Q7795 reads 10.9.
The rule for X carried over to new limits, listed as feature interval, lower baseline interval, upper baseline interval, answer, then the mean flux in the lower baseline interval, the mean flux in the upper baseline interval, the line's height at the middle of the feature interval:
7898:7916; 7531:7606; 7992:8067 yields 0.062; 12.3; 12.2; 12.2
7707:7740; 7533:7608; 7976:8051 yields 0.076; 12.3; 12.1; 12.2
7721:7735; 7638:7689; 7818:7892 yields 0.017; 11.5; 12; 11.6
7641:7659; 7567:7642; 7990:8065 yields 0.064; 12.1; 12.1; 12.1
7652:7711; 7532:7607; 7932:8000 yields 0.082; 12.3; 11.7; 12.2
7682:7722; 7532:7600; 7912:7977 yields 0.080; 12.4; 11.6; 12.1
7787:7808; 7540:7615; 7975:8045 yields 0.043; 12.3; 12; 12.1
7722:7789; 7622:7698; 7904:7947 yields -0.019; 11.5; 11.4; 11.5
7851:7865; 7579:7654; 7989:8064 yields 0.022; 11.9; 12.1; 12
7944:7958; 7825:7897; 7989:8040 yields 0.055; 12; 12.1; 12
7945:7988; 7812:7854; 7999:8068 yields 0.033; 11.9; 12.2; 12.1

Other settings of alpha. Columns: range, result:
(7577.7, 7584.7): 12.3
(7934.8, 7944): 11.7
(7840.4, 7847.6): 11.7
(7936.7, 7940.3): 11.9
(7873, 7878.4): 12.1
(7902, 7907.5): 11.6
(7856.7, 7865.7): 11.9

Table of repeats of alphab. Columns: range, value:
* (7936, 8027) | 11.8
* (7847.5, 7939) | 11.8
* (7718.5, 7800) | 11.6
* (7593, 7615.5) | 11.8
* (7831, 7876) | 11.8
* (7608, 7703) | 11.6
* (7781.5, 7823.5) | 11.8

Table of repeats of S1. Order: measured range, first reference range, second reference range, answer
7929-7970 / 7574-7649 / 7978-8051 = 1.55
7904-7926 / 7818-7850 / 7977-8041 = 1.08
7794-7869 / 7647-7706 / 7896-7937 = -2.47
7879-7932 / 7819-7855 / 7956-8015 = 0.69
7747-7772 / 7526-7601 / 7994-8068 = 1.38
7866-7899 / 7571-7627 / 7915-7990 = -1.16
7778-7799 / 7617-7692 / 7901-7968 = -0.44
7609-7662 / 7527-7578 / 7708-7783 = 1.51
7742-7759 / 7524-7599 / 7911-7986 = 0.63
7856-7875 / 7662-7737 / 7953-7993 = -0.77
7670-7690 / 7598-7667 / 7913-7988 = 0.40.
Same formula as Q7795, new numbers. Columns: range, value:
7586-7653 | 11.2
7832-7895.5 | 11.3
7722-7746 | 11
